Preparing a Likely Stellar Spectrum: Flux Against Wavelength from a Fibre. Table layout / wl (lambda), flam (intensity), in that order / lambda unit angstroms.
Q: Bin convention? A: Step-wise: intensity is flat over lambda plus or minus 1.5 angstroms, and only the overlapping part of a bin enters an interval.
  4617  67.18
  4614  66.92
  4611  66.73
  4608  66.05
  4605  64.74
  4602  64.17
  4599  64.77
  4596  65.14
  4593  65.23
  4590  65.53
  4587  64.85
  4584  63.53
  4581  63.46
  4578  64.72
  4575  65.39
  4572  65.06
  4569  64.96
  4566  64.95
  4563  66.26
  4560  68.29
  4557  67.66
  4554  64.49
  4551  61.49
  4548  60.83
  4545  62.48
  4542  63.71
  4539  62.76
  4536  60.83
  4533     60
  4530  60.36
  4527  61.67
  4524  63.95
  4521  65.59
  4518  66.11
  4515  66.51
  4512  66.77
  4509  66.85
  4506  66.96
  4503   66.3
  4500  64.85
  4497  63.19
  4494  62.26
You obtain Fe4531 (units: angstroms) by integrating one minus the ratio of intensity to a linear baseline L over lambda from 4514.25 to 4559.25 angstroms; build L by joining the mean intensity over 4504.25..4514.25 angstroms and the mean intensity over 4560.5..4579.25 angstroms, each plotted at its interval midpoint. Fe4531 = 2.0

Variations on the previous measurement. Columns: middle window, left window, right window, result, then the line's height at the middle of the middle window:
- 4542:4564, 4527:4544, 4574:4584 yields -0.6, 62.7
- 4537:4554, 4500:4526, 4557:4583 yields 0.8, 65.7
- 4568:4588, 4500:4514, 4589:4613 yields 0.3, 65.6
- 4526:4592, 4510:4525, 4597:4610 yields 1.7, 65.5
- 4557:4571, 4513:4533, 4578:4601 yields -0.4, 64.3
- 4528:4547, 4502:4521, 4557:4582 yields 1.3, 66.1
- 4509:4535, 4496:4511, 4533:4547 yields 0.0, 63.9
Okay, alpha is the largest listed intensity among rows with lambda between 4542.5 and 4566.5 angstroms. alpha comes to 68.29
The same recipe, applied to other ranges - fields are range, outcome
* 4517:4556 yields 66.11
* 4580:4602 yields 65.53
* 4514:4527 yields 66.51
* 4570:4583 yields 65.39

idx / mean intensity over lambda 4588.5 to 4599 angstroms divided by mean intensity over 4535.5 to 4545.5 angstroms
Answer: 1.04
